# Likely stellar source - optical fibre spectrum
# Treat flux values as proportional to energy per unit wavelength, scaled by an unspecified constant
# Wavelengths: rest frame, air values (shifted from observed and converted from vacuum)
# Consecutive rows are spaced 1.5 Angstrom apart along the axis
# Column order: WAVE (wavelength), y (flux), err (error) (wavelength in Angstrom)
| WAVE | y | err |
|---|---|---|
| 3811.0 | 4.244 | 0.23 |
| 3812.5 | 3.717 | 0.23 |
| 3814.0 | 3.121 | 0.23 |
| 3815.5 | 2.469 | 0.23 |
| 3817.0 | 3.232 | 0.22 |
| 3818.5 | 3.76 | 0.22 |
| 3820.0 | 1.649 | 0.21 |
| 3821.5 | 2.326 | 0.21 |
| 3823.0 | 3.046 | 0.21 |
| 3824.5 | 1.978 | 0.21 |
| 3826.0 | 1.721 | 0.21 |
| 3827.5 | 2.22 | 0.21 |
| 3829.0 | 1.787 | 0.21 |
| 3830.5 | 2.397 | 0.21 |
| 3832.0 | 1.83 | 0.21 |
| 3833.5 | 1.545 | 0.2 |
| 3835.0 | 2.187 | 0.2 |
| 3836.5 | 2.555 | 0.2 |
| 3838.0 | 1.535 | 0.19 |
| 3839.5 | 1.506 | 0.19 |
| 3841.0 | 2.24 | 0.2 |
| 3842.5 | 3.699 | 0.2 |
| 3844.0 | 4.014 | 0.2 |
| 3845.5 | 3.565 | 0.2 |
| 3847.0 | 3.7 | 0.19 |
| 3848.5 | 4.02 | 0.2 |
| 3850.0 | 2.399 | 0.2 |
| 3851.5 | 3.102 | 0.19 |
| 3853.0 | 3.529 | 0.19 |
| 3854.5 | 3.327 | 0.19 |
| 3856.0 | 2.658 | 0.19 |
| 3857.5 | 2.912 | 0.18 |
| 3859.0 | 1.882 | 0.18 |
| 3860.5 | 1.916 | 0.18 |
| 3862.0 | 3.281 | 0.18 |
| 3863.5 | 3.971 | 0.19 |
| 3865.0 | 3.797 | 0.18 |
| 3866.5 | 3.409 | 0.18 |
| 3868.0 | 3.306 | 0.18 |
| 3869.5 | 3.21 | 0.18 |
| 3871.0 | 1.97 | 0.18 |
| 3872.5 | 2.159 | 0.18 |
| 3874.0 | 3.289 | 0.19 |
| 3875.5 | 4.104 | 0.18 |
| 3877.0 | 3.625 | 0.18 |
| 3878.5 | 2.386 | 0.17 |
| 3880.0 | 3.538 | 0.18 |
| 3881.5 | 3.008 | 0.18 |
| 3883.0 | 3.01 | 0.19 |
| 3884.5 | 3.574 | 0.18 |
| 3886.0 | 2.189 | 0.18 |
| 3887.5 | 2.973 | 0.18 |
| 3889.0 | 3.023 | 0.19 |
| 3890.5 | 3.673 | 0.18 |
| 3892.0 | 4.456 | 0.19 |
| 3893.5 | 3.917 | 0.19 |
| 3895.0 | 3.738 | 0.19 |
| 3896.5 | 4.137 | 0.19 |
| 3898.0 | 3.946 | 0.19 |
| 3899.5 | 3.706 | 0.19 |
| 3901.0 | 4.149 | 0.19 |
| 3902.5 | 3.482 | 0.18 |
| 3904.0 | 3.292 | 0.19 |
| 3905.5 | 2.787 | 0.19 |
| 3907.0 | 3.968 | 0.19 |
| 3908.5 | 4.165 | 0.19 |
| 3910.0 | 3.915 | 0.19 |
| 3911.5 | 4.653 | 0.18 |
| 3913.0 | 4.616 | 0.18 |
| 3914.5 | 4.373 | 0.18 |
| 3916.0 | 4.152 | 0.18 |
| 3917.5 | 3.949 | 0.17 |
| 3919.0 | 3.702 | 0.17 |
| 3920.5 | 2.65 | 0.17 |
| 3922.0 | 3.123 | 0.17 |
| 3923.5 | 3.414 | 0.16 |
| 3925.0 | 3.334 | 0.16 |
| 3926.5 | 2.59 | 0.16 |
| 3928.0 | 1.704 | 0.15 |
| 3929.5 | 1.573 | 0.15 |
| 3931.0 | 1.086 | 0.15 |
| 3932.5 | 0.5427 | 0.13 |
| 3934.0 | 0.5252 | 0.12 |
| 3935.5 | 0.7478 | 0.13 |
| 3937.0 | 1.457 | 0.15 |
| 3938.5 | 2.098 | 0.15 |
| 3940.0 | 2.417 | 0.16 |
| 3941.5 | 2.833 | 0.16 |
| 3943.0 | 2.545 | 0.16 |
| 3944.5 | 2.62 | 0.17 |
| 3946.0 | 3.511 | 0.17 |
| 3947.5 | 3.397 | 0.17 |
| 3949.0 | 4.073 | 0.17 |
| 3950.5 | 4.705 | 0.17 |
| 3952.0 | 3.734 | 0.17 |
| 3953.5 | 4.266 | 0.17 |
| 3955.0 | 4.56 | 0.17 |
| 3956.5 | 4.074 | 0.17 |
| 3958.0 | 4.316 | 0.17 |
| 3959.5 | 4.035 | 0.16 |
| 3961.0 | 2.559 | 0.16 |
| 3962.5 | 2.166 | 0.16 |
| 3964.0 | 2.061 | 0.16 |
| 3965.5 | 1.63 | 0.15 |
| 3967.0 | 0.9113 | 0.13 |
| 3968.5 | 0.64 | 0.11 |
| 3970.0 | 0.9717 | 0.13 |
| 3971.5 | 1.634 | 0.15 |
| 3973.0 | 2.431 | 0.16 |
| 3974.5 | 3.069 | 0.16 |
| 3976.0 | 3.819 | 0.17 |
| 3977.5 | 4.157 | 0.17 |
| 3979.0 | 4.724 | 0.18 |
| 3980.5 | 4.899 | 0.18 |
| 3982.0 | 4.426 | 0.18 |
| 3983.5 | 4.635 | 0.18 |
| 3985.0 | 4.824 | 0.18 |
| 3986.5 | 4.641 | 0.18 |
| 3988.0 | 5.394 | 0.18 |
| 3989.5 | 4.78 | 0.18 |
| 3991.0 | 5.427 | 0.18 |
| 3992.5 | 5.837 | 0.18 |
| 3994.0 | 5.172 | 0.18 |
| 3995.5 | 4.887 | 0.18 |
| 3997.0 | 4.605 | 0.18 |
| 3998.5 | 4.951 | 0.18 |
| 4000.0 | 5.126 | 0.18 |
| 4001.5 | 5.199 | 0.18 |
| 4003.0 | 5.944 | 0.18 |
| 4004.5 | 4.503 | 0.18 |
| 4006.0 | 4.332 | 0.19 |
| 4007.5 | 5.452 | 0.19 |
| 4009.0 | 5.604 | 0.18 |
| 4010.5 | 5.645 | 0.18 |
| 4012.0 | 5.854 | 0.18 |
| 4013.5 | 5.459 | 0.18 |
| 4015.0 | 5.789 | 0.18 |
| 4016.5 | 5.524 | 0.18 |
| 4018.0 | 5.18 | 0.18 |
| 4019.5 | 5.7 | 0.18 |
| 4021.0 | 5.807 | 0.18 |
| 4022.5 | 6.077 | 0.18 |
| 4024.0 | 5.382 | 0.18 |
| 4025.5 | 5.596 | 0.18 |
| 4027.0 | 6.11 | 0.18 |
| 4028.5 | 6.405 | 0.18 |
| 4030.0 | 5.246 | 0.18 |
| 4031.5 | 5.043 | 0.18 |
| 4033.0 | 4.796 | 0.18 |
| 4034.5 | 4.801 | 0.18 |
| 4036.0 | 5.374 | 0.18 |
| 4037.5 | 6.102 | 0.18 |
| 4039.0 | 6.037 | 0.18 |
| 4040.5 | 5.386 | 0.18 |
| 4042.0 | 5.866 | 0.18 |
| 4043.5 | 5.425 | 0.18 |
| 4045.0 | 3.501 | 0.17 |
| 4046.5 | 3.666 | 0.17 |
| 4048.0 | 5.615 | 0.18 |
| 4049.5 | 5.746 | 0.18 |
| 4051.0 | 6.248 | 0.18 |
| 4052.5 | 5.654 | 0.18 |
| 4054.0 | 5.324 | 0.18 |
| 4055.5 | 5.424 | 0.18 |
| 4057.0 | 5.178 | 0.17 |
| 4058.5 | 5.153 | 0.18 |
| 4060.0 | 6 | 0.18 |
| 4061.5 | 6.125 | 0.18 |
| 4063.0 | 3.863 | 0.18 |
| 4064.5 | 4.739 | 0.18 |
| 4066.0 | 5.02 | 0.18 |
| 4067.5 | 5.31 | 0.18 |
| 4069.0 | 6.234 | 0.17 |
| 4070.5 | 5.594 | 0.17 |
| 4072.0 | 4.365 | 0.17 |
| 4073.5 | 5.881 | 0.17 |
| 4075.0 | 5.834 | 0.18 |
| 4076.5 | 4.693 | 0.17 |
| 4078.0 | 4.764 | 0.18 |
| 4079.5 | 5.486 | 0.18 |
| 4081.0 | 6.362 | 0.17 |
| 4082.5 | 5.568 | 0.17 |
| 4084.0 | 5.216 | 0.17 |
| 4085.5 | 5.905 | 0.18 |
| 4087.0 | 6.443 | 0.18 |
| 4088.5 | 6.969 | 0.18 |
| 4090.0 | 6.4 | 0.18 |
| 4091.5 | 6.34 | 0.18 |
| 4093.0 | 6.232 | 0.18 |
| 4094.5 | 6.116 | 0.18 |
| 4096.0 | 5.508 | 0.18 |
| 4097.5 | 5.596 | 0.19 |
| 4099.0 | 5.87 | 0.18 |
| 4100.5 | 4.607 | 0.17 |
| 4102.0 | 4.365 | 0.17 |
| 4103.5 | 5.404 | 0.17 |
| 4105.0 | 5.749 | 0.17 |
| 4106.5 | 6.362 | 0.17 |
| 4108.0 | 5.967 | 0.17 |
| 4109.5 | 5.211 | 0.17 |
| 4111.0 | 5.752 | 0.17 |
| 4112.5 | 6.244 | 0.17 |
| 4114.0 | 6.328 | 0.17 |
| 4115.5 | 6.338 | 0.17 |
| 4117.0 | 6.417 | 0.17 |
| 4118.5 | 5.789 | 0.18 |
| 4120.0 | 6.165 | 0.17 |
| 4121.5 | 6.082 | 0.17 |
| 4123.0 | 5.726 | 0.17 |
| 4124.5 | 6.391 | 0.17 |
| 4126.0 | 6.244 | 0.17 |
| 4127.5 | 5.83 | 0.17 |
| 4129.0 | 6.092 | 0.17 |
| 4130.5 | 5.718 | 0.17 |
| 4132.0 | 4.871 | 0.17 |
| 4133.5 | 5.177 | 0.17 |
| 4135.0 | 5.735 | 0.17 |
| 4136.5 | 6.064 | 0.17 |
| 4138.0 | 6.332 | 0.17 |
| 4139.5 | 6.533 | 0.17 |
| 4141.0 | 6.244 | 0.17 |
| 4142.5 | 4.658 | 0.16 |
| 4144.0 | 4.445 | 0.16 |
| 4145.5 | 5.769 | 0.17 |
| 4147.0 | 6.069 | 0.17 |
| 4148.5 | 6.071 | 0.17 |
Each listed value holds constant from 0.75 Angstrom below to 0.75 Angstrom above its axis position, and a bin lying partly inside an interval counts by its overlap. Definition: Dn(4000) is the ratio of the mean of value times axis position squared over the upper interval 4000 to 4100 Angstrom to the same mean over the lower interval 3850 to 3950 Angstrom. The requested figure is 1.9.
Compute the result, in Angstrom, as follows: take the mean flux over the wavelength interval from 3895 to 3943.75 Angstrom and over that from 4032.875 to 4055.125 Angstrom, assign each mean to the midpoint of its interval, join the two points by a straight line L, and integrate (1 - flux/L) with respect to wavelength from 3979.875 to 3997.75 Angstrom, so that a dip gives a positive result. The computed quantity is -2.8 Angstrom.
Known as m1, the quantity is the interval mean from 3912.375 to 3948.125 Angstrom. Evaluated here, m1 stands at 2.61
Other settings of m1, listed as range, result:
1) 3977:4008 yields 4.95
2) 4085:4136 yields 5.88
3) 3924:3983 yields 2.75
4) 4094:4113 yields 5.58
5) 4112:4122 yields 6.2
